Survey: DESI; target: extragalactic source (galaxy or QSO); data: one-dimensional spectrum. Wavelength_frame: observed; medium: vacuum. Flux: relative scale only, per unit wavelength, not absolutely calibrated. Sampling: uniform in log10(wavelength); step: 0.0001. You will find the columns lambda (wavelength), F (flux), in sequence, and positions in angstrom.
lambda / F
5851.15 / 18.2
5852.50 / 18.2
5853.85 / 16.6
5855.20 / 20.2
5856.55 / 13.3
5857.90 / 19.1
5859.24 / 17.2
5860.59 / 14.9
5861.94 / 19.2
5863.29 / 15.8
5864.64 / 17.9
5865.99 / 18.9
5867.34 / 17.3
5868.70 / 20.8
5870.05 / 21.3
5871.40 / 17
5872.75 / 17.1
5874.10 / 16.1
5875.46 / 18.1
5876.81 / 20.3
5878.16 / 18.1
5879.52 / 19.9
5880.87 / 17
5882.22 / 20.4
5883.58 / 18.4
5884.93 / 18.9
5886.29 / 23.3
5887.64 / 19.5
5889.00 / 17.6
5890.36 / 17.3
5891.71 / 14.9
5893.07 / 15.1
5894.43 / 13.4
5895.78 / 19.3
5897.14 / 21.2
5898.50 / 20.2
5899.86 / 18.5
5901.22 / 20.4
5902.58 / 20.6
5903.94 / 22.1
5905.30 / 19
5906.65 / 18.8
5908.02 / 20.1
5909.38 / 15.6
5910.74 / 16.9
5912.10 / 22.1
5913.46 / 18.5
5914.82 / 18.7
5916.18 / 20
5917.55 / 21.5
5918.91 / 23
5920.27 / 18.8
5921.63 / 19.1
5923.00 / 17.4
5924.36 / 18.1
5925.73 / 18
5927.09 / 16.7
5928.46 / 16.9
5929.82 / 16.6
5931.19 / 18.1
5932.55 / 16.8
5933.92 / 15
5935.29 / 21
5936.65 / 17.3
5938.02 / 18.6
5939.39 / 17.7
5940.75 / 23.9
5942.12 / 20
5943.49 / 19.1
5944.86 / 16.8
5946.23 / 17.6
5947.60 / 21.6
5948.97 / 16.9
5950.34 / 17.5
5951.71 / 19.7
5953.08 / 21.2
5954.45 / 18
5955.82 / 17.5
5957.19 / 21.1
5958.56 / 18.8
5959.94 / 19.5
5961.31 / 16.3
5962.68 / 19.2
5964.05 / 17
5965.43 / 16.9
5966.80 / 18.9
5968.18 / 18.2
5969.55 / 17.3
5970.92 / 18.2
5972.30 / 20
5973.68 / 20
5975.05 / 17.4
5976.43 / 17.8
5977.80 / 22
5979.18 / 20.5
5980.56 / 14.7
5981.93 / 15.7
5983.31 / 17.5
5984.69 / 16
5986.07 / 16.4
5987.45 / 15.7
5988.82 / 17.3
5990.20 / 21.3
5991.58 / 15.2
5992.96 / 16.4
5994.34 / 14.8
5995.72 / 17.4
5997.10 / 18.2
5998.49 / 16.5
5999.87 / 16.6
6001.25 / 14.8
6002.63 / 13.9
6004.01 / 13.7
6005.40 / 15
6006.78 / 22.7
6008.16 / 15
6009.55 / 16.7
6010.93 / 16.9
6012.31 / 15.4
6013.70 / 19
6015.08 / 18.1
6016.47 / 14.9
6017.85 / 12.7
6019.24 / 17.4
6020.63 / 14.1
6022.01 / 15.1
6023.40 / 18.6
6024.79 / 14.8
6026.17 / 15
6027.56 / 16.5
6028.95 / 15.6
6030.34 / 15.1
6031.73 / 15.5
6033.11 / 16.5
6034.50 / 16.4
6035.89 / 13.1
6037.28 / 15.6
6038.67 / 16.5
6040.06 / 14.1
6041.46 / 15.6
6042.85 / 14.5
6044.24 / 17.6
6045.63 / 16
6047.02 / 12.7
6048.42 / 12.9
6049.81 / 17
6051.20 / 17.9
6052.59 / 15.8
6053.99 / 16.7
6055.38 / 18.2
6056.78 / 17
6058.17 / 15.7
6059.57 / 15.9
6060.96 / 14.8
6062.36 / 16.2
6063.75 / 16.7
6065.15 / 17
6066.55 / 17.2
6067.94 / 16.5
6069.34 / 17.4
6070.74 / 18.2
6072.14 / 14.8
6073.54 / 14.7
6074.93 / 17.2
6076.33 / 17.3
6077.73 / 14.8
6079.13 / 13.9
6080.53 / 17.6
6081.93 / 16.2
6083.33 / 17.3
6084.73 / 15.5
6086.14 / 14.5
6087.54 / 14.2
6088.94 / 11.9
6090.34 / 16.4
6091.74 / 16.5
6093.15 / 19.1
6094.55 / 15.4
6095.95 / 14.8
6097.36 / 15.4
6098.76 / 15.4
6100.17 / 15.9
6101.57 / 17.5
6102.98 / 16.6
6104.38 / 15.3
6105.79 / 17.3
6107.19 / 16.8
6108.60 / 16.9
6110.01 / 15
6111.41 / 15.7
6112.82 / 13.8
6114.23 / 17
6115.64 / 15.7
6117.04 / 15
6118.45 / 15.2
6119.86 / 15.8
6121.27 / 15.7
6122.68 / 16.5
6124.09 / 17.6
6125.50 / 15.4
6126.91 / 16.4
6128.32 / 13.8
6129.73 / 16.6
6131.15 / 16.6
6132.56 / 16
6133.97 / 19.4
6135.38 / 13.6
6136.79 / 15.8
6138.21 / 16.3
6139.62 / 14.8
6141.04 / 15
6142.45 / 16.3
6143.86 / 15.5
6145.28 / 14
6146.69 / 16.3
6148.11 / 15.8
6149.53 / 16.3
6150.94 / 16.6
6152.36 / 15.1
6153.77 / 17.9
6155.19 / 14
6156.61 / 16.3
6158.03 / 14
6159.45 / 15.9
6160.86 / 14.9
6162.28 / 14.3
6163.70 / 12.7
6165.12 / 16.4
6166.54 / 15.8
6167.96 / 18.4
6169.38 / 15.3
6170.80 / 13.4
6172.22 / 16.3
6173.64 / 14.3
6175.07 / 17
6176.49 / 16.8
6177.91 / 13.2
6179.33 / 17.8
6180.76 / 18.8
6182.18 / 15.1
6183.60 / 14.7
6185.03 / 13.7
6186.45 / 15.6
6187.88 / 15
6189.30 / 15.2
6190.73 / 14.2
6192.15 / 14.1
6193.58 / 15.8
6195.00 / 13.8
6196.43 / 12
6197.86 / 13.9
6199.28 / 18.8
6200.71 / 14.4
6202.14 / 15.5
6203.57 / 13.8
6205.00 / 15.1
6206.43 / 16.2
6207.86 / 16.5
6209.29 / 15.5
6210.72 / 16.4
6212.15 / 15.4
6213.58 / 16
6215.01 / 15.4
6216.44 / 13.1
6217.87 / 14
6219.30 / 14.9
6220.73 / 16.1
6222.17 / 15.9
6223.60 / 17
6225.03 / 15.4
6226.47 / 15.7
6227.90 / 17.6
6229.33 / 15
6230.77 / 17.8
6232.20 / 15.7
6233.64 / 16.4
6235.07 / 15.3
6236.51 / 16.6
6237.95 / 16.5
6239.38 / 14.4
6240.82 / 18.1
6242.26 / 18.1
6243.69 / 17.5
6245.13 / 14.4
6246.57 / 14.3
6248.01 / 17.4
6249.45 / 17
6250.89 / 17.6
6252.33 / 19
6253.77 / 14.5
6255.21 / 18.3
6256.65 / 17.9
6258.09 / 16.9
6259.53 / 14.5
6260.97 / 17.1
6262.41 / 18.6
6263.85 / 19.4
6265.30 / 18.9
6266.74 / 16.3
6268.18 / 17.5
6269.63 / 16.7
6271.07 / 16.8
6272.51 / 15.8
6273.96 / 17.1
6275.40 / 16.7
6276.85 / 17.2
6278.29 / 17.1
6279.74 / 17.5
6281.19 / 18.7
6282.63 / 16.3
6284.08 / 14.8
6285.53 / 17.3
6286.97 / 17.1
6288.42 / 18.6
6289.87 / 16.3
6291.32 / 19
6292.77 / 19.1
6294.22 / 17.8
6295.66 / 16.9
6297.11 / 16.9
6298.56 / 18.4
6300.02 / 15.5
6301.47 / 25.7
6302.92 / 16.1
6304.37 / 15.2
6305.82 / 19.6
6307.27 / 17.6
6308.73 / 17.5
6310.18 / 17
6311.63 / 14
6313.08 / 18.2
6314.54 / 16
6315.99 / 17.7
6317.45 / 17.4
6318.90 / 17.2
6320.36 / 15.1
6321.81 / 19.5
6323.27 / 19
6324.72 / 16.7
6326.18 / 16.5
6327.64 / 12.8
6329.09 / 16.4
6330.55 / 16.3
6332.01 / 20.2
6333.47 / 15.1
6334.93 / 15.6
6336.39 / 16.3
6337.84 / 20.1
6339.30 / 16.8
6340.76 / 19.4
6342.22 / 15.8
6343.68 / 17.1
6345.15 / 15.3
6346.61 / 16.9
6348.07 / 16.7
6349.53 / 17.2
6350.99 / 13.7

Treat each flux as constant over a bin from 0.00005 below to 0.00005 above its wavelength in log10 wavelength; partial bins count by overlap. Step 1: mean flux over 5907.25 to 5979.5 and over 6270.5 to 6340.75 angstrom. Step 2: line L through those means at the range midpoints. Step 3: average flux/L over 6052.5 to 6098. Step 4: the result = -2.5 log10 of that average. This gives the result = 0.13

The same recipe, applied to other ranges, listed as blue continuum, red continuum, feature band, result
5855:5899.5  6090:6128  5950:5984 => -0.068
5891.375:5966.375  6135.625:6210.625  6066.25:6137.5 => 0.024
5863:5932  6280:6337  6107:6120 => 0.146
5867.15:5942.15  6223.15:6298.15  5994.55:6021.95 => 0.126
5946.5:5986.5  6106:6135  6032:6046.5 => 0.112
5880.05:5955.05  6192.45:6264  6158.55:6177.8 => 0.076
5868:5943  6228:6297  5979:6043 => 0.133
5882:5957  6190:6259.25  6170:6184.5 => 0.040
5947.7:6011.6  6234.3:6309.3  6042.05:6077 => 0.081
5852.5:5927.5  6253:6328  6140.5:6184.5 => 0.134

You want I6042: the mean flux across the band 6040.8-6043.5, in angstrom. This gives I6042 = 15.1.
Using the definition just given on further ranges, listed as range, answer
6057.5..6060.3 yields 15.8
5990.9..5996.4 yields 15.9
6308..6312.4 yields 16.2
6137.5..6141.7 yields 15.3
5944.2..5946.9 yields 17.2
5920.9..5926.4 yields 18.1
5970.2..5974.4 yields 19.4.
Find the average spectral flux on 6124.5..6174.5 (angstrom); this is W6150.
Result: 15.6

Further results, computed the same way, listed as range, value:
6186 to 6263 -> 15.9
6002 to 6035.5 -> 16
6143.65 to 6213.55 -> 15.4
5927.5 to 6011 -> 17.8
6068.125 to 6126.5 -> 15.9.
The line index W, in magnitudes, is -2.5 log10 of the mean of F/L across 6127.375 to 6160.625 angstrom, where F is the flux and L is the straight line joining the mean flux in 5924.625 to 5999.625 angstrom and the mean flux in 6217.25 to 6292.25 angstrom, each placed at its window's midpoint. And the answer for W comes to 0.10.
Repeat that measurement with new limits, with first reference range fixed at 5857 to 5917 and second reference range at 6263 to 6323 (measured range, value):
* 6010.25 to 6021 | 0.13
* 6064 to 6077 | 0.08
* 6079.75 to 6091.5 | 0.16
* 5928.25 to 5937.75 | 0.06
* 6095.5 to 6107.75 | 0.12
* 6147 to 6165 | 0.16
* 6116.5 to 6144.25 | 0.13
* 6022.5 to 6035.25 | 0.14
